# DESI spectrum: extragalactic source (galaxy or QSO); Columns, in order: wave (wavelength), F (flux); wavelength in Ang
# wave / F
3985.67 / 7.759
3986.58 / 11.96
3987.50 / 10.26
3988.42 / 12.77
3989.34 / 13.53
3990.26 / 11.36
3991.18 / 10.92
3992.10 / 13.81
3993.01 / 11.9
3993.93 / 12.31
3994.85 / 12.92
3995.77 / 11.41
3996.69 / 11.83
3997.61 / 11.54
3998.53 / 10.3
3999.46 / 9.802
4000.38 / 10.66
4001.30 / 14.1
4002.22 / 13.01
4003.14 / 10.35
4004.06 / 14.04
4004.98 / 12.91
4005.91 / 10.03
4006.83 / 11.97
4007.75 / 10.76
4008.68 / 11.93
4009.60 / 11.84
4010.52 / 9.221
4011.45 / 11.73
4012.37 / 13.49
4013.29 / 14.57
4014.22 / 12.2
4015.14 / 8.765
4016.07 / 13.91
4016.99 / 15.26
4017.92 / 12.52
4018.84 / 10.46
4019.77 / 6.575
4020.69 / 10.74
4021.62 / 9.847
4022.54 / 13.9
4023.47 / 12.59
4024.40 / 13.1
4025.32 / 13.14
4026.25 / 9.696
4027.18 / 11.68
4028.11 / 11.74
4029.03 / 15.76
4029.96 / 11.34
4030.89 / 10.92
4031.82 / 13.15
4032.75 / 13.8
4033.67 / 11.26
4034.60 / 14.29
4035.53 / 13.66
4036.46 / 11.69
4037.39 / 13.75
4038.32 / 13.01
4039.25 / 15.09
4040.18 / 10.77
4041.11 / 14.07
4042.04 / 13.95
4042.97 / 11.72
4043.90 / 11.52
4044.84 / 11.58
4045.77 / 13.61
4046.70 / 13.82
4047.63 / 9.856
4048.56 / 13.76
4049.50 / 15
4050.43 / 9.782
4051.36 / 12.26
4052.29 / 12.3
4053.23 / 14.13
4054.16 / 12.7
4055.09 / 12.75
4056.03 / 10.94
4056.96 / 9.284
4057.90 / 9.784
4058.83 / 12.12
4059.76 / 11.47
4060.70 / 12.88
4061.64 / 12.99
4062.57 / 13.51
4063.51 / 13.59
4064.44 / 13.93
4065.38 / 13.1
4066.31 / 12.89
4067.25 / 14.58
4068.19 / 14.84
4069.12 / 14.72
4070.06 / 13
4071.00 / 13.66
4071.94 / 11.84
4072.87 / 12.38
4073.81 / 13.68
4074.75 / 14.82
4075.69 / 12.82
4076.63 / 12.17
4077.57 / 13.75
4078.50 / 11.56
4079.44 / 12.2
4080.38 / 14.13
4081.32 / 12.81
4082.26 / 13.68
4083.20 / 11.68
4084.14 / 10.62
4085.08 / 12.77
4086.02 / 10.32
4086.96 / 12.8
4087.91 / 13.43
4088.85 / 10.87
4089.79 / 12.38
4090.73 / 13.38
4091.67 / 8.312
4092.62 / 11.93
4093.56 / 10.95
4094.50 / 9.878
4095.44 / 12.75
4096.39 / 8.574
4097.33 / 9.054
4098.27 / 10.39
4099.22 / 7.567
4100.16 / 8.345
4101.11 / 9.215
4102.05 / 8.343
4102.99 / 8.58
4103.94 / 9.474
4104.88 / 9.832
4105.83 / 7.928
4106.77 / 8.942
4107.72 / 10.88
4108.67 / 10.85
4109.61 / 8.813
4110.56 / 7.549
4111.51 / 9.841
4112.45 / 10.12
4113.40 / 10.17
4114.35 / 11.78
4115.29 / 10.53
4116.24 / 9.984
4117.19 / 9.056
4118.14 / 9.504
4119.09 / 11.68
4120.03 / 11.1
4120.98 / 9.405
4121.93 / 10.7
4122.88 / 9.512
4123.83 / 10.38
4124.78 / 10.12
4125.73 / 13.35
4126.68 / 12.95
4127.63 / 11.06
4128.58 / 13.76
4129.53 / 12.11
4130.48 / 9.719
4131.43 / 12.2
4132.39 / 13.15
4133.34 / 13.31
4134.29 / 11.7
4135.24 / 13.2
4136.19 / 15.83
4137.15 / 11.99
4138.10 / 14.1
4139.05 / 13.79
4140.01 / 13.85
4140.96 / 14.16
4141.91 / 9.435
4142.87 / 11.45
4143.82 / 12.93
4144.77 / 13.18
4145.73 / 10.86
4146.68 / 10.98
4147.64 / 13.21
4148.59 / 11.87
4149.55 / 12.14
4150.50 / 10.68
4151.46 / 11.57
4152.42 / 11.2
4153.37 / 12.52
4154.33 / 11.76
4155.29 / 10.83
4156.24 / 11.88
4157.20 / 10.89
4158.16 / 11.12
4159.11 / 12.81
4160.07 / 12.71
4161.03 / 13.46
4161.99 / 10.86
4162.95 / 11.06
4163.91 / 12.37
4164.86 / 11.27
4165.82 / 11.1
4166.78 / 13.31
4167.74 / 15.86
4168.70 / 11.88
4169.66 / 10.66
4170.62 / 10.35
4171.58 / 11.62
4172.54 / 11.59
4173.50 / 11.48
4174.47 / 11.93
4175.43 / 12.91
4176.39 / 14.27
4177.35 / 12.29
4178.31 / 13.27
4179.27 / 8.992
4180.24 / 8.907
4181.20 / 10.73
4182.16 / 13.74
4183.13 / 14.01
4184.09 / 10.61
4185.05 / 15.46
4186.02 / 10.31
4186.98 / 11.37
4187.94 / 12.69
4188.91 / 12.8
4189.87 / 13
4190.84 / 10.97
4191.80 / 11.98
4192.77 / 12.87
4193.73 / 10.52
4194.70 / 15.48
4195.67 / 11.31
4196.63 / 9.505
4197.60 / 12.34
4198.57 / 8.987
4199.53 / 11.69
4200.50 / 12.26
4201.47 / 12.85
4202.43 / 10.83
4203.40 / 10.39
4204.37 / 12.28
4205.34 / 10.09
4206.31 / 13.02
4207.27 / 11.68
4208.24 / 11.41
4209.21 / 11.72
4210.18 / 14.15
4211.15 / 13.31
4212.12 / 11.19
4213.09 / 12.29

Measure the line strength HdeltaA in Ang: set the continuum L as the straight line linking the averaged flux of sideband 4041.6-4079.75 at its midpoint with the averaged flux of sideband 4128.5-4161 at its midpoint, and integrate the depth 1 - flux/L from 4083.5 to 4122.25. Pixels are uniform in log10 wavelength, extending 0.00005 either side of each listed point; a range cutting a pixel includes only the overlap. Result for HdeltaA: 7.1 Ang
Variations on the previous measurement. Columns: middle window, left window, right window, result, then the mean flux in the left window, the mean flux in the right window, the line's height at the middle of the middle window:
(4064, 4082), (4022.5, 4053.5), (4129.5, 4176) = -1.2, 12.7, 12.1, 12.5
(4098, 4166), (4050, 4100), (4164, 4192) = 5.1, 12.1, 12.1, 12.1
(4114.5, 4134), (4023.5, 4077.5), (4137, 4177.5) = 1.7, 12.7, 12.1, 12.3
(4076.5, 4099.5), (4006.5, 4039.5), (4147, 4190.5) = 1.1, 12.2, 12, 12.1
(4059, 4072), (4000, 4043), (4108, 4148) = -1.6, 12.2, 11.5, 11.9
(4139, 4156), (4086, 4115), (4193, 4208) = -1.9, 10.1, 11.6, 10.8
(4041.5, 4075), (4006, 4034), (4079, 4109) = -4.3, 11.9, 10.7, 11.3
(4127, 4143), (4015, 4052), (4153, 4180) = -0.8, 12.4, 11.9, 12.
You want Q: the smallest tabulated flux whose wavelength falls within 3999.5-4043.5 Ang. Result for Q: 6.575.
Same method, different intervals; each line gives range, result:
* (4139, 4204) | 8.907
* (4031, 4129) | 7.549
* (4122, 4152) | 9.435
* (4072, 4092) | 8.312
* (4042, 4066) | 9.284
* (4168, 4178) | 10.35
